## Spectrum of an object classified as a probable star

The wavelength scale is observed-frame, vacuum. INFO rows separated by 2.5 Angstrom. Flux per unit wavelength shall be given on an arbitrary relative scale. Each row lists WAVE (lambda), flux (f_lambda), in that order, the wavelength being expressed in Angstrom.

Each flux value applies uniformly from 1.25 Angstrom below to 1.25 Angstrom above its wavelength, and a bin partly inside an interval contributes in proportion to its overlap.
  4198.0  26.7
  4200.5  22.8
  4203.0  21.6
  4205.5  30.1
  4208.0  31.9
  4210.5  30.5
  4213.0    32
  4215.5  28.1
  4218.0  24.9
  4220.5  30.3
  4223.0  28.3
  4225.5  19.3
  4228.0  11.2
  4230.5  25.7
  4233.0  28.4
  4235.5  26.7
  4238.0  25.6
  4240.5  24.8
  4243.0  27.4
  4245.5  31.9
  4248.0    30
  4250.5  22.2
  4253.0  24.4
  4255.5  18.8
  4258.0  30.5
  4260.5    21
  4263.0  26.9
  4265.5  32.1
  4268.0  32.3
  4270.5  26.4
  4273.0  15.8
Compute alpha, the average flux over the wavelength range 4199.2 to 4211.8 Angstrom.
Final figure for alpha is 27.4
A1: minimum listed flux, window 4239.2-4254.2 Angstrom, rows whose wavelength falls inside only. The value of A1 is 22.2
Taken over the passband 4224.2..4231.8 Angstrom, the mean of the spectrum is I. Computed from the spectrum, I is 18.9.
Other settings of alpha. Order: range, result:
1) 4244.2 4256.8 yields 25.5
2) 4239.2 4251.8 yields 27.2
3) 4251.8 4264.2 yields 24.3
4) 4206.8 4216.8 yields 30.6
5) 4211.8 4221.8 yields 28.8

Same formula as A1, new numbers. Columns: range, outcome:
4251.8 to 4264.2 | 18.8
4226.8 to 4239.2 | 11.2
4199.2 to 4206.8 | 21.6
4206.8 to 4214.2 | 30.5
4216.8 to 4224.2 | 24.9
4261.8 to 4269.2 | 26.9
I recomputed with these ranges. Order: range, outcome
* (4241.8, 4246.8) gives 29.7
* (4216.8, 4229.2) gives 22.8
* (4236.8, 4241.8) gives 25.2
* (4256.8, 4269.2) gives 28.5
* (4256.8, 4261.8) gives 25.7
